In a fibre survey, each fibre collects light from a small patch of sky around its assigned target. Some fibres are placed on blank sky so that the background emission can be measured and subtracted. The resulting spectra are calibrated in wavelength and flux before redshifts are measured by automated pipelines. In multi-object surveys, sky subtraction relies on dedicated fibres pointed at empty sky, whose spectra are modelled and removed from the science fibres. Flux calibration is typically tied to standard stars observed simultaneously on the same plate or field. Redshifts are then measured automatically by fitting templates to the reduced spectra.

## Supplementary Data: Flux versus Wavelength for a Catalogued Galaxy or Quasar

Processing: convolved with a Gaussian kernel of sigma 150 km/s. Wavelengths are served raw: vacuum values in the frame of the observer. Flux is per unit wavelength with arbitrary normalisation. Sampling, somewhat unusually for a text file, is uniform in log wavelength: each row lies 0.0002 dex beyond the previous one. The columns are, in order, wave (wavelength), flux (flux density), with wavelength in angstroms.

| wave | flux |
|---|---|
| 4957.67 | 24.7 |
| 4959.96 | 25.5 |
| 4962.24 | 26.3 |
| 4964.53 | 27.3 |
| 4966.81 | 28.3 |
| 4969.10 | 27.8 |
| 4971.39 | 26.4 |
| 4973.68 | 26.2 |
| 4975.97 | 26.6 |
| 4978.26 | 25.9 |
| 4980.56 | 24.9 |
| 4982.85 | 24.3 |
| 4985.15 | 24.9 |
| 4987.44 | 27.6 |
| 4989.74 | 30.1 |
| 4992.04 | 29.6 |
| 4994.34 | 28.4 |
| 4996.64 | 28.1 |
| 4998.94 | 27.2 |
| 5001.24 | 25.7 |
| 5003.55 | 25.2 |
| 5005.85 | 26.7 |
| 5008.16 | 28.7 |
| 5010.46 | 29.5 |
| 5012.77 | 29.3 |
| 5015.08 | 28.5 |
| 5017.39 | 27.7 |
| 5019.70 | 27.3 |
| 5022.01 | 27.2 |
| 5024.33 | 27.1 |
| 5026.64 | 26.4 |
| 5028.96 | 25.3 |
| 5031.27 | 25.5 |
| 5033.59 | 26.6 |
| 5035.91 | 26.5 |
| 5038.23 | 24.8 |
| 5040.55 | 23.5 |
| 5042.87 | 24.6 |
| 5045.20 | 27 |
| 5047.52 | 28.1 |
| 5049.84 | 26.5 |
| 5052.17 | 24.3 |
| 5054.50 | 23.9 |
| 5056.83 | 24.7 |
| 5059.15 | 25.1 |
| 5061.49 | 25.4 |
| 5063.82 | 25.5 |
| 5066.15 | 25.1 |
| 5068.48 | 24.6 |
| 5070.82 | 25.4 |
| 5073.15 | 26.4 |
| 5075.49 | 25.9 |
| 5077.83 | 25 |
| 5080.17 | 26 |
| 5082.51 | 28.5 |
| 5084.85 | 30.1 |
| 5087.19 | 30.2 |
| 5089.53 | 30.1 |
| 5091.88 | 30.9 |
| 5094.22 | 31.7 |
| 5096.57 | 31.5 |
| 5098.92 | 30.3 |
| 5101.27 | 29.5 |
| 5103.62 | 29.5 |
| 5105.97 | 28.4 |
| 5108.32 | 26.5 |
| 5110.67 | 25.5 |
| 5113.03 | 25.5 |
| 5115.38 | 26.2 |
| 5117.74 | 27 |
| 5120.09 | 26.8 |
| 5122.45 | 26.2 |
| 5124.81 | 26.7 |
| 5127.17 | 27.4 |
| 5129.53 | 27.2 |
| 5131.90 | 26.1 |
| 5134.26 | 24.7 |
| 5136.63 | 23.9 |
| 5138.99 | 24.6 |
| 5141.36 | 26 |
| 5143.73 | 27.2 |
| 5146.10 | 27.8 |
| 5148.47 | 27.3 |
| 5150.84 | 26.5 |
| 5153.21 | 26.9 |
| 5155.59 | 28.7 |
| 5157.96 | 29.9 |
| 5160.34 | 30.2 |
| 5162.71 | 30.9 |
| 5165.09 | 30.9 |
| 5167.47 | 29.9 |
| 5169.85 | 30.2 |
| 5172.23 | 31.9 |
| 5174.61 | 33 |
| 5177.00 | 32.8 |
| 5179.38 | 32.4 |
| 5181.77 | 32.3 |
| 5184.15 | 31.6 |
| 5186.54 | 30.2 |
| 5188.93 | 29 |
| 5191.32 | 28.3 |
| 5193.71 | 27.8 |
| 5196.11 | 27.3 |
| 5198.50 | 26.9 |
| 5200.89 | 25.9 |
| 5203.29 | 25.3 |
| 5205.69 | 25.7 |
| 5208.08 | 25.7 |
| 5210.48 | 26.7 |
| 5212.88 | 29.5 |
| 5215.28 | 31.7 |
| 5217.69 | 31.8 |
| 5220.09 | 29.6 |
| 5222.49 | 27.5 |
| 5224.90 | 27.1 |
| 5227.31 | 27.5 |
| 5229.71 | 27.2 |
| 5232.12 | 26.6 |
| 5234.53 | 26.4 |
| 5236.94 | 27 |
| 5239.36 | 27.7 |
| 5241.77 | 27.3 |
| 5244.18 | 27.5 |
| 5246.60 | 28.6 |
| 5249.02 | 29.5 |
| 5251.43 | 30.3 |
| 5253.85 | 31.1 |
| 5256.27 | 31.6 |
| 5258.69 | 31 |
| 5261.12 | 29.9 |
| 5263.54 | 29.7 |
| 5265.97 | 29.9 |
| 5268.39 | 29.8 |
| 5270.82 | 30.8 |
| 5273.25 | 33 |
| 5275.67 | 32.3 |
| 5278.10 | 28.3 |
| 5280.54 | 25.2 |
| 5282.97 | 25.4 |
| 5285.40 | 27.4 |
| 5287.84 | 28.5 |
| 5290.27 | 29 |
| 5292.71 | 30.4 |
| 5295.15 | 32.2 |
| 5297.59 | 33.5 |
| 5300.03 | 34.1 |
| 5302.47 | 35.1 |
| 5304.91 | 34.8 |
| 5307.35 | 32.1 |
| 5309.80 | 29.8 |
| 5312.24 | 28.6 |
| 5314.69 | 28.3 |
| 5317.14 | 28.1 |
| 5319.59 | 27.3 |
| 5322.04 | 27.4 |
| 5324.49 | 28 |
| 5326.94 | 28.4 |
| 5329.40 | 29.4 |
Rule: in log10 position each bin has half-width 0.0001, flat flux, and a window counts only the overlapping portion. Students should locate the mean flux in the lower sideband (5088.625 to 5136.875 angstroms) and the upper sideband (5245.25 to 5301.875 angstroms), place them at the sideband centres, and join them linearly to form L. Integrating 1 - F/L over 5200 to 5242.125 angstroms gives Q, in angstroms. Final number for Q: 2.52 angstroms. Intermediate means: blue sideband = 27.7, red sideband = 30.1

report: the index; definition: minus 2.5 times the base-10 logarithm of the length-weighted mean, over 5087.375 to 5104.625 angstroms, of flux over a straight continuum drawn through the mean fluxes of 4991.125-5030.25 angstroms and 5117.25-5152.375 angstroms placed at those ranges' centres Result -0.14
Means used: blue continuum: 27.5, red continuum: 26.4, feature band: 30.5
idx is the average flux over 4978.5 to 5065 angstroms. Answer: 26.5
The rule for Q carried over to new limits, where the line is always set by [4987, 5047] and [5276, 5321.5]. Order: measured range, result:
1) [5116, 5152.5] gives 2.44 angstroms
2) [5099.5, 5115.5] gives 0.29 angstroms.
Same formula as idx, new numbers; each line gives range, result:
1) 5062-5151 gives 27.2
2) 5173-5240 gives 28.6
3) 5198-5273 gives 28.6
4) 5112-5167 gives 27.2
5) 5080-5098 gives 30.1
